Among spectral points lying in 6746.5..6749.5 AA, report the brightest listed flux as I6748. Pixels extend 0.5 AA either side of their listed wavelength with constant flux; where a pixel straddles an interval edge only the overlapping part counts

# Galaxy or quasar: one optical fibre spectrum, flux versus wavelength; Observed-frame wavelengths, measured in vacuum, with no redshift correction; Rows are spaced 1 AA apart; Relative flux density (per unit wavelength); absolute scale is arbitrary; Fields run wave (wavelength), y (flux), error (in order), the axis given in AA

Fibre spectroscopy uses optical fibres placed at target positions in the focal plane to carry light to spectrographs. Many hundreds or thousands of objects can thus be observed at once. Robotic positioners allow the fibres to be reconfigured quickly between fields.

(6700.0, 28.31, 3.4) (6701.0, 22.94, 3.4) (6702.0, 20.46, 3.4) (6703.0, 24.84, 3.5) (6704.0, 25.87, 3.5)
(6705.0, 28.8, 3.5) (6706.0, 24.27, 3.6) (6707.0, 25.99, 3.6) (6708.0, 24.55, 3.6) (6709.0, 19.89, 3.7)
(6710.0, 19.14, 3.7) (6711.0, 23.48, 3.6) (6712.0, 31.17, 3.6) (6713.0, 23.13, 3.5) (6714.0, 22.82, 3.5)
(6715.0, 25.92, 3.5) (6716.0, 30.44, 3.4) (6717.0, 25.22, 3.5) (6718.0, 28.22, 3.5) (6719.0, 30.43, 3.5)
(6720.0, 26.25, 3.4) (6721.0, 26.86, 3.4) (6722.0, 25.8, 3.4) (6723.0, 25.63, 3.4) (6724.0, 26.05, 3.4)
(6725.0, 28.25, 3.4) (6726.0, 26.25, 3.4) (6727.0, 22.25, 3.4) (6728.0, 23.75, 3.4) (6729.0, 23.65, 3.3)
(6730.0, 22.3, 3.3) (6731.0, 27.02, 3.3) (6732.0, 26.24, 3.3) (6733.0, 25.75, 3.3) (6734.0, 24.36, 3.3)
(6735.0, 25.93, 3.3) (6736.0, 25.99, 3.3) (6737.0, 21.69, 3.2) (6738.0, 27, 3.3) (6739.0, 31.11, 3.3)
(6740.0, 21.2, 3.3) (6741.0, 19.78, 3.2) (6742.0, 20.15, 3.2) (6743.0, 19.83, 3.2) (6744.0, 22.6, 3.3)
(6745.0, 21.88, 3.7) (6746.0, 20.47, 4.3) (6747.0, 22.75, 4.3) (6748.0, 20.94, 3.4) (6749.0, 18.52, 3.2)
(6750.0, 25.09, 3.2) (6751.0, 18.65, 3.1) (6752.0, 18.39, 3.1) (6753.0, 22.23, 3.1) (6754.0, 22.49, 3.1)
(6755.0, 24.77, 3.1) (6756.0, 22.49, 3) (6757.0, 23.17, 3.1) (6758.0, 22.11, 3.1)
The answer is 22.75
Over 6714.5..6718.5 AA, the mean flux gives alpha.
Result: 27.4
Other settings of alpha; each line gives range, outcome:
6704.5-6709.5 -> 24.7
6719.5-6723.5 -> 26.1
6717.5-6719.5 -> 29.3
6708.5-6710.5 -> 19.5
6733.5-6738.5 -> 25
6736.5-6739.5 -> 26.6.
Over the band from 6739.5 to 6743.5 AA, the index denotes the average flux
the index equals 20.2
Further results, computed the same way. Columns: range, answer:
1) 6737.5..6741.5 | 24.8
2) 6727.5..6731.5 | 24.2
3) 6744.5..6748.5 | 21.5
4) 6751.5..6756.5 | 22.1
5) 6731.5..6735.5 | 25.6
